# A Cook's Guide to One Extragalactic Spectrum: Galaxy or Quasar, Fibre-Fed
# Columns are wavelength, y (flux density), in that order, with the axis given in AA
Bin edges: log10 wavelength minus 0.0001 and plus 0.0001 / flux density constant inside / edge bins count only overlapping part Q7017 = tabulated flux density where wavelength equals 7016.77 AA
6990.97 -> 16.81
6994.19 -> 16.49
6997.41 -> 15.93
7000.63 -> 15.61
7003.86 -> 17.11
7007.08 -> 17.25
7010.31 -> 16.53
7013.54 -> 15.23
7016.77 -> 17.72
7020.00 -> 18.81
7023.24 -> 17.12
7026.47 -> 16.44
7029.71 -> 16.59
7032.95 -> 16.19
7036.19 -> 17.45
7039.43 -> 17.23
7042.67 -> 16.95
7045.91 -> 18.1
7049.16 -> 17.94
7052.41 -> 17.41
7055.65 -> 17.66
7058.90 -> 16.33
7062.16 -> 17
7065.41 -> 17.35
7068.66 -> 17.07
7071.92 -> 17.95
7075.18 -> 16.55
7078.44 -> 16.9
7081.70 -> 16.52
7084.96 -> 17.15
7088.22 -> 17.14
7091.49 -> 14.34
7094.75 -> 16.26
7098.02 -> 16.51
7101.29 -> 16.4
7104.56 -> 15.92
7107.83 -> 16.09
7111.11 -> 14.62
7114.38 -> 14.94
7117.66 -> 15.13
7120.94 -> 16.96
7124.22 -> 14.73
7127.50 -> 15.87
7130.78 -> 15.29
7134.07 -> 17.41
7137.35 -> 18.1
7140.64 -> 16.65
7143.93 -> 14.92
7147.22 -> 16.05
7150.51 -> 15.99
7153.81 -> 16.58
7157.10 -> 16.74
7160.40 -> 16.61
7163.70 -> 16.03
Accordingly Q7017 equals 17.72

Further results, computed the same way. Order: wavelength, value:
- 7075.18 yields 16.55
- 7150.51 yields 15.99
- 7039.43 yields 17.23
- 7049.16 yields 17.94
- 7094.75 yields 16.26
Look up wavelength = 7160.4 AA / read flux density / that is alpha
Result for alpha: 16.61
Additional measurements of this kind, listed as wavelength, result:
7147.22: 16.05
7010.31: 16.53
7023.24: 17.12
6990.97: 16.81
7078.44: 16.9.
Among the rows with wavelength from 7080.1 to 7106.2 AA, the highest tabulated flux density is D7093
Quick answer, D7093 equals 17.15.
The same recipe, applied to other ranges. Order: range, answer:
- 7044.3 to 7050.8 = 18.1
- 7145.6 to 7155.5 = 16.58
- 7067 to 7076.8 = 17.95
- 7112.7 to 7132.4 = 16.96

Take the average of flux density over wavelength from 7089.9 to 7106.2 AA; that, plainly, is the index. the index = 15.9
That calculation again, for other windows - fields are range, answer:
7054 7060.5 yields 17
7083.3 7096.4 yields 16.2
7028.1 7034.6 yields 16.4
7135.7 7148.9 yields 16.4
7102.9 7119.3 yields 15.3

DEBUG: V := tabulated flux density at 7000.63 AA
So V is 15.61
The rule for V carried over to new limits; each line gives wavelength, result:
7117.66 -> 15.13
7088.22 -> 17.14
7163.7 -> 16.03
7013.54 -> 15.23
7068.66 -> 17.07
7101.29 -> 16.4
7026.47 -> 16.44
